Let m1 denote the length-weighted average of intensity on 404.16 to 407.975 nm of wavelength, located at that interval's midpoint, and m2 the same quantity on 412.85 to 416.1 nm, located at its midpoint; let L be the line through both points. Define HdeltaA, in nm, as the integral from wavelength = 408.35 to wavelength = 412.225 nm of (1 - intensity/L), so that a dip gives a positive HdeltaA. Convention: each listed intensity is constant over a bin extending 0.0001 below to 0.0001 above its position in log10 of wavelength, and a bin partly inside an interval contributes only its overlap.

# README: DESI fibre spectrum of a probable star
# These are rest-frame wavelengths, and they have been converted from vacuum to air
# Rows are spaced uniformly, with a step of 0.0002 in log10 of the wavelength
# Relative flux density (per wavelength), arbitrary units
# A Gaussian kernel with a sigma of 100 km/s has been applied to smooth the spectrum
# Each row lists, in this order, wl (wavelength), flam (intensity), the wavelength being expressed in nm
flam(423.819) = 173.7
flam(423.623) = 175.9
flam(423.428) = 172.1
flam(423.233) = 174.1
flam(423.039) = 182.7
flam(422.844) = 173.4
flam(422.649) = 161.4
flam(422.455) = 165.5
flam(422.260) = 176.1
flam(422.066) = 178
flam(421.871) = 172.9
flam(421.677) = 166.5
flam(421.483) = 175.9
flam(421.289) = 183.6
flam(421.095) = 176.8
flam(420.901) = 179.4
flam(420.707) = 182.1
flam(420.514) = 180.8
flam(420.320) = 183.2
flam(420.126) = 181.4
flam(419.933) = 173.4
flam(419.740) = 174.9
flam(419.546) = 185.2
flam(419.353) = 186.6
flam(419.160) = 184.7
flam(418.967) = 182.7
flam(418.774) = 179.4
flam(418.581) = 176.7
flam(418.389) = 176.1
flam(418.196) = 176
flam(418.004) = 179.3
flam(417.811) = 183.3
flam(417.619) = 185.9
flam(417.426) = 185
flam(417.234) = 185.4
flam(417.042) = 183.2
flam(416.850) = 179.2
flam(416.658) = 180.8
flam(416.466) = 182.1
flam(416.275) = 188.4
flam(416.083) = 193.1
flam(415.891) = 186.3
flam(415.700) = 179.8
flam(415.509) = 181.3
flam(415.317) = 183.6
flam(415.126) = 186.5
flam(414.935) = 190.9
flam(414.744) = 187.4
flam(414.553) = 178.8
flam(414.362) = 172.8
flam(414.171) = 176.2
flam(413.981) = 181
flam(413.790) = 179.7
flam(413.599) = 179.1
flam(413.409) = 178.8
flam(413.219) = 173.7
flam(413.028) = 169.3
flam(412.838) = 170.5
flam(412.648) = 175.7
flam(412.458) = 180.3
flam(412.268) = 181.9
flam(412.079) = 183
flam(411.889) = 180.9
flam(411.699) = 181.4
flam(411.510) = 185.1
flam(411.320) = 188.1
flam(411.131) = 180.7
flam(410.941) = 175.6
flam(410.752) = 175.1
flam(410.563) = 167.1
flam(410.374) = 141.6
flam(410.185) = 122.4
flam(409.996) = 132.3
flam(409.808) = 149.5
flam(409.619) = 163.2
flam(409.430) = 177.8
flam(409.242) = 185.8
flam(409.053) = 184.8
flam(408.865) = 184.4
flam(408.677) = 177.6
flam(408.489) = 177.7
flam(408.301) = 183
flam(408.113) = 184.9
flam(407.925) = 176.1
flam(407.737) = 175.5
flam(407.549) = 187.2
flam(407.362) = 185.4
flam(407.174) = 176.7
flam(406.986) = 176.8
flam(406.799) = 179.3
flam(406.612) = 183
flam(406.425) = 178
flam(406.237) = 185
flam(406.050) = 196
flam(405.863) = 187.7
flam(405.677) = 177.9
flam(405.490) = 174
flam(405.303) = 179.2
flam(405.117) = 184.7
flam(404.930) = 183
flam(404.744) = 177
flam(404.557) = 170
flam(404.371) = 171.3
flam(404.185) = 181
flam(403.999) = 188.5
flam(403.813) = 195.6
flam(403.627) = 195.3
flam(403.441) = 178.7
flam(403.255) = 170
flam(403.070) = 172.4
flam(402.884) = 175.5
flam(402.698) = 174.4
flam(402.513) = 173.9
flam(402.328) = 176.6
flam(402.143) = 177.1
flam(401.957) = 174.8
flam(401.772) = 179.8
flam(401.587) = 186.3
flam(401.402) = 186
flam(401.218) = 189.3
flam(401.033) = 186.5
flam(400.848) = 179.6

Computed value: 0.20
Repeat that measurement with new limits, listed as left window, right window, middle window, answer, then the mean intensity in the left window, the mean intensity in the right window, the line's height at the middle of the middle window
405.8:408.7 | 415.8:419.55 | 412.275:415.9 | 0.06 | 182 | 183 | 183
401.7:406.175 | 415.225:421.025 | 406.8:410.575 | 0.20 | 180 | 182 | 181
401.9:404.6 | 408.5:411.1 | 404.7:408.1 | -0.18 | 179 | 165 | 172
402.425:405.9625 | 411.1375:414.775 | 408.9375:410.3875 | 0.17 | 180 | 179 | 179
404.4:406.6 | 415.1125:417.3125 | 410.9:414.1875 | 0.07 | 181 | 184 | 183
